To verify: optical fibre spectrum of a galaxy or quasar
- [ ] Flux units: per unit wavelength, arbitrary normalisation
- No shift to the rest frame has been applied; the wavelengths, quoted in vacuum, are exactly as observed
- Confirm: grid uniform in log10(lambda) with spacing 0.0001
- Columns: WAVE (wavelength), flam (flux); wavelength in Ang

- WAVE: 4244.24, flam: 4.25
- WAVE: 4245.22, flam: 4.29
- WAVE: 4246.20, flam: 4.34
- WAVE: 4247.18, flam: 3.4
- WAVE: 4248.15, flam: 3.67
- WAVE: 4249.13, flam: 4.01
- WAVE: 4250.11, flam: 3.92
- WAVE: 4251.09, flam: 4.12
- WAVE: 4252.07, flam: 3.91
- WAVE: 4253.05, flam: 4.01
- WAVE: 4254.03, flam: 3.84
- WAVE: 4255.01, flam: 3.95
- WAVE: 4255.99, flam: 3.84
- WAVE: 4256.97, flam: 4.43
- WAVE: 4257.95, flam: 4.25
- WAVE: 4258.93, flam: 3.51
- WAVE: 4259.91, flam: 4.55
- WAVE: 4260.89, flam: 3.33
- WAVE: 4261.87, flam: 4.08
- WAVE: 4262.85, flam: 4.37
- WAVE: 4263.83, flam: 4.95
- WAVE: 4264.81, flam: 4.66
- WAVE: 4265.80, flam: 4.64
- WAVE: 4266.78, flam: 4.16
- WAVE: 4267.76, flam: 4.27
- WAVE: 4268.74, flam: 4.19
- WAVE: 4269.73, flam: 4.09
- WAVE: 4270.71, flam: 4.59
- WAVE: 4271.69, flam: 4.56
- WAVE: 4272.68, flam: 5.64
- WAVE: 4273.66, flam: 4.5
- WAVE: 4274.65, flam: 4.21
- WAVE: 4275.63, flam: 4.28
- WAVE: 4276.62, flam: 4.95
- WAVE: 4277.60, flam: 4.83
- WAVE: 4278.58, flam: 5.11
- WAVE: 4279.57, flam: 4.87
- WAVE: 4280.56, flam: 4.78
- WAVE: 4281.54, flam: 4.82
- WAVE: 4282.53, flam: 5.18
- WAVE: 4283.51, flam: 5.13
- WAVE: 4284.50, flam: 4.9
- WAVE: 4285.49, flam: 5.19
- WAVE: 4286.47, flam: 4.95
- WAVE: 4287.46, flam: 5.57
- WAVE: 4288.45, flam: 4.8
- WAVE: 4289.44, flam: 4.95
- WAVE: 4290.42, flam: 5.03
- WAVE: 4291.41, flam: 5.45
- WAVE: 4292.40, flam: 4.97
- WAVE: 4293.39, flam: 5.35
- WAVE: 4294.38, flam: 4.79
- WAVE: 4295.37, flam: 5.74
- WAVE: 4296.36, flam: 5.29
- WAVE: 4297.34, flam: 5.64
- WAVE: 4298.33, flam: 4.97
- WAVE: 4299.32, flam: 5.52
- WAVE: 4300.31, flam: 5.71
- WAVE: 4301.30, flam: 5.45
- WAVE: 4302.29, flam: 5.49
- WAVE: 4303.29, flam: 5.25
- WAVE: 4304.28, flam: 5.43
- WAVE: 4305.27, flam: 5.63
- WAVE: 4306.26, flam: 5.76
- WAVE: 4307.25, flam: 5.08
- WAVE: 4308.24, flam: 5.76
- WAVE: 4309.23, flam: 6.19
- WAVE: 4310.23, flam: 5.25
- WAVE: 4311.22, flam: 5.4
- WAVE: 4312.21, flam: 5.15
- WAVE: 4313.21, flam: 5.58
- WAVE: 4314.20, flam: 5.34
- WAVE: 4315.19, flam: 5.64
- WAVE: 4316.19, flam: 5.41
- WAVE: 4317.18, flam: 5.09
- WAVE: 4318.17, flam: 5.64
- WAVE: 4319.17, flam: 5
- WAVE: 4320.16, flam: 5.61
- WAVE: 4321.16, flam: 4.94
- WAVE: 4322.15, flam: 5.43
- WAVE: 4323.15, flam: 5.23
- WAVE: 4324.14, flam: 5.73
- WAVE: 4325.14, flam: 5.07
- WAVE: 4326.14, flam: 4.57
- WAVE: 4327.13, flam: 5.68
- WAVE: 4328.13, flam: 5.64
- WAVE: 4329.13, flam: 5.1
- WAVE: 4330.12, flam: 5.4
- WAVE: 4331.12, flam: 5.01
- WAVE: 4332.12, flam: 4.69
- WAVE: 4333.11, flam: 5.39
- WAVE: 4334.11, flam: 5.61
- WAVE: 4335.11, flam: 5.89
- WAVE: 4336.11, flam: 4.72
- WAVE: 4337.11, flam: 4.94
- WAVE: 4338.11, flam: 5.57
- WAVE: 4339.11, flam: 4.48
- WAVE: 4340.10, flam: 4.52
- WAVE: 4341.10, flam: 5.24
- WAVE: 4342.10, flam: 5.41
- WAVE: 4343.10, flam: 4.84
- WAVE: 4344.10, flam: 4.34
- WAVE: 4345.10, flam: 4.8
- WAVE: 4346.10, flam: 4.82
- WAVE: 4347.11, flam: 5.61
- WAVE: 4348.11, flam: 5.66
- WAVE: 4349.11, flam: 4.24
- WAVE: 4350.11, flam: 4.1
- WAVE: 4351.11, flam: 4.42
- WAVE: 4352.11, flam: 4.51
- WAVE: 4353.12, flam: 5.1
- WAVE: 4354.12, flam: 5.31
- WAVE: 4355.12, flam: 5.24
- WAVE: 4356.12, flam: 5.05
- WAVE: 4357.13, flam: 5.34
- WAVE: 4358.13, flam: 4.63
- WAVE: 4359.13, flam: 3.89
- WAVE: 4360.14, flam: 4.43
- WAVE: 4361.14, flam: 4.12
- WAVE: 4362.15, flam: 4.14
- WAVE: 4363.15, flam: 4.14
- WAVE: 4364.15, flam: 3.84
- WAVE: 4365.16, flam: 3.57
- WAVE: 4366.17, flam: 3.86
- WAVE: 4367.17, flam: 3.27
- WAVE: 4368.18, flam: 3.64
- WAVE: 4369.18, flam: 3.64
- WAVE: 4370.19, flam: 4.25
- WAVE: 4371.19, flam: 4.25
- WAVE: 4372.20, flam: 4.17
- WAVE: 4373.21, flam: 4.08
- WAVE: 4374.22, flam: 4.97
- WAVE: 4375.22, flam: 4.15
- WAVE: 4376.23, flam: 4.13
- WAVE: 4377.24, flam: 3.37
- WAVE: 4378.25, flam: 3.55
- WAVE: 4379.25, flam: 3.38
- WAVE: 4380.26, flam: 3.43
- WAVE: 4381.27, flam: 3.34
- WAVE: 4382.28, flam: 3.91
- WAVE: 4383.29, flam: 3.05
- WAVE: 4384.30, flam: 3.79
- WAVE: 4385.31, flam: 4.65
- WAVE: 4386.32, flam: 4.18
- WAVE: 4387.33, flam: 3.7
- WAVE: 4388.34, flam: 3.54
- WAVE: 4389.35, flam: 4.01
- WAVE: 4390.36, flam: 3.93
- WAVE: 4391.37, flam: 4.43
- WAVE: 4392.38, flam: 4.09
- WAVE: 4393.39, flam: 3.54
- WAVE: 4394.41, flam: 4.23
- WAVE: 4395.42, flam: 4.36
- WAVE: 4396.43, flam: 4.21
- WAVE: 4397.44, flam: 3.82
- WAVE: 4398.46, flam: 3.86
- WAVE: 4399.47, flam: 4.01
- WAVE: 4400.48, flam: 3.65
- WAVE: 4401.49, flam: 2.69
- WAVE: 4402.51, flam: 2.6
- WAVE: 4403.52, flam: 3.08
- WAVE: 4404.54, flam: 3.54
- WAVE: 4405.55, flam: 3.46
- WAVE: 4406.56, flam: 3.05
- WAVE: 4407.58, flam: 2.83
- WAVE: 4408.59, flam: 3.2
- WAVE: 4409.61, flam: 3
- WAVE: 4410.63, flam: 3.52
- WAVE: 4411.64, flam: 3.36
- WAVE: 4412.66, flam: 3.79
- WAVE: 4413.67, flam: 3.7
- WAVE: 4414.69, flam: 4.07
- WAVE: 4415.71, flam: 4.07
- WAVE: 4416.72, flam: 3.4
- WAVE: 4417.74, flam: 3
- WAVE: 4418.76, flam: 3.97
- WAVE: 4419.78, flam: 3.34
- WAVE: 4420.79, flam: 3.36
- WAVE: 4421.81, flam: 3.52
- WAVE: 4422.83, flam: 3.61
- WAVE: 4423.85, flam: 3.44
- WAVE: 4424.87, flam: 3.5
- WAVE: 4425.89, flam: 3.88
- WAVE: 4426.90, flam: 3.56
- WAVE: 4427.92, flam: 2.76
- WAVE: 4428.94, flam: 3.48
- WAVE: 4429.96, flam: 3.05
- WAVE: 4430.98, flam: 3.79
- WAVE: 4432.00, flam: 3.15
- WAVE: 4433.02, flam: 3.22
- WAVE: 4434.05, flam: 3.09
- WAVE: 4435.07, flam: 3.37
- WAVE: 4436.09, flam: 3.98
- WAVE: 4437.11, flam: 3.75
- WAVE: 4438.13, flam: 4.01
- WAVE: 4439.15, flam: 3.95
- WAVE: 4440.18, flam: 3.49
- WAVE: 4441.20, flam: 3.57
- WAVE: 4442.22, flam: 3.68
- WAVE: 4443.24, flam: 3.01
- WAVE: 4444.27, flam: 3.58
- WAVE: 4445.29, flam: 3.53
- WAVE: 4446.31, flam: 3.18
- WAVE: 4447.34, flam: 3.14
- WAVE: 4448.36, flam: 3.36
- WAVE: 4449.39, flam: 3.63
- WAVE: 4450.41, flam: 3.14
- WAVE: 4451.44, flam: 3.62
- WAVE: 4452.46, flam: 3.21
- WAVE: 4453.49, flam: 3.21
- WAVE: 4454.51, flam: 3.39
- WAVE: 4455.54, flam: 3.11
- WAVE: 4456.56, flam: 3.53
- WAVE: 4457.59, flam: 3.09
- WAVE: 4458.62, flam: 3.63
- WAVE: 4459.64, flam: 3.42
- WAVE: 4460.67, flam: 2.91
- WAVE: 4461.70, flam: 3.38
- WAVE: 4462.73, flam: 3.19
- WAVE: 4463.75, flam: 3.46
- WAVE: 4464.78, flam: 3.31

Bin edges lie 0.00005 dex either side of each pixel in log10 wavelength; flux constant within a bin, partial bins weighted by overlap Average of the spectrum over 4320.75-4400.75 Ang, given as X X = 4.46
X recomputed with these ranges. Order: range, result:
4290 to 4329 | 5.38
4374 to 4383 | 3.75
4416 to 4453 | 3.46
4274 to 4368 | 5.03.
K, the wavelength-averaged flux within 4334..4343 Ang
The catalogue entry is 5.12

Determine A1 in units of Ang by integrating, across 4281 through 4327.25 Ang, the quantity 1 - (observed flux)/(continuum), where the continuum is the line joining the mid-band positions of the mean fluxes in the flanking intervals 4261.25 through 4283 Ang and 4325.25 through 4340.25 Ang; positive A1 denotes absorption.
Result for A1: -3.8 Ang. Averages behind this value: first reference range 4.62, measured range 5.31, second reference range 5.16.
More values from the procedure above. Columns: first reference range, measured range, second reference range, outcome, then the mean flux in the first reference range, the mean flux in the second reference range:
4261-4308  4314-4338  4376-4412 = -4.47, 4.97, 3.62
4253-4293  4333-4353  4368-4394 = -3.87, 4.6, 3.9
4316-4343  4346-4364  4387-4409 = -0.23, 5.22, 3.63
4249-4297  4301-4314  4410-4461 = -3.34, 4.61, 3.46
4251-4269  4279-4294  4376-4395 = -3.58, 4.16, 3.8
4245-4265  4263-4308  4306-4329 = -2.83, 4.06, 5.39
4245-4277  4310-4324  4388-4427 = -4.79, 4.22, 3.6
